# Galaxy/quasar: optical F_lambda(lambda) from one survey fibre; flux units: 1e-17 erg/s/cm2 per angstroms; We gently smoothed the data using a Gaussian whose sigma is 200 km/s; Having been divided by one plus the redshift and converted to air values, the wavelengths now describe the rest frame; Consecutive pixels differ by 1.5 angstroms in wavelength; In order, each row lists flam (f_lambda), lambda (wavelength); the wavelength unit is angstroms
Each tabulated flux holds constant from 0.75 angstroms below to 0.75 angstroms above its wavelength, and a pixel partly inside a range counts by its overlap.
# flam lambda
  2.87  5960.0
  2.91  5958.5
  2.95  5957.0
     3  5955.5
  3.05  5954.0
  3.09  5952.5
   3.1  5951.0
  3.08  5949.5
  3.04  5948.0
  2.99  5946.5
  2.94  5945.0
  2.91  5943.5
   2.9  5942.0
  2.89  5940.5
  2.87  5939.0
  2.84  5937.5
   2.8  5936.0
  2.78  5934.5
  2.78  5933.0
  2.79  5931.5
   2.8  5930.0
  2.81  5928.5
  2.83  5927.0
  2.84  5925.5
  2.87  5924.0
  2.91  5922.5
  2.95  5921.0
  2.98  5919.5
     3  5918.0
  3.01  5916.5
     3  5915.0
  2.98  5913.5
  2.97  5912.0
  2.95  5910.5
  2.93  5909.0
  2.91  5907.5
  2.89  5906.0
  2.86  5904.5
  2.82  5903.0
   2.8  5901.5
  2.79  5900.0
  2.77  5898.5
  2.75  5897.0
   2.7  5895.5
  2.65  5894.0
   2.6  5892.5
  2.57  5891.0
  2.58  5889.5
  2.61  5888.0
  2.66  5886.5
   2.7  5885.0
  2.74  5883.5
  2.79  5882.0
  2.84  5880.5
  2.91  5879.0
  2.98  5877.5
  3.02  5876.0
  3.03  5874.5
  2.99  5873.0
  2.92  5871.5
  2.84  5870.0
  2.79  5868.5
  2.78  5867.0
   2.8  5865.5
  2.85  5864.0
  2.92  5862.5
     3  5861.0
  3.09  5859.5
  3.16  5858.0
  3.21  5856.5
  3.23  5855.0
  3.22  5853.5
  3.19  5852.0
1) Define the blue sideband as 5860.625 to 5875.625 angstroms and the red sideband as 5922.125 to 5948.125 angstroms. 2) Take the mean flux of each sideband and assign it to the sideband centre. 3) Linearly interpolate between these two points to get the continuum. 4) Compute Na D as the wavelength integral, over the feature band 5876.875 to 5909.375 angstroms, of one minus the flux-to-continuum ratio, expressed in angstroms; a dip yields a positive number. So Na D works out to 1.3 angstroms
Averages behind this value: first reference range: 2.89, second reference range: 2.86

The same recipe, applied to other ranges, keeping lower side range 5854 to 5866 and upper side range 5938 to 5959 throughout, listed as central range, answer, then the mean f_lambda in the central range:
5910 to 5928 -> 0.37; 2.94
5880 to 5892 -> 1.36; 2.68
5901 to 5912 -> 0.44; 2.89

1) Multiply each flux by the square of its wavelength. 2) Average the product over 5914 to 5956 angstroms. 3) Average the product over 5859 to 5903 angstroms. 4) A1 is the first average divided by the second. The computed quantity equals 1.1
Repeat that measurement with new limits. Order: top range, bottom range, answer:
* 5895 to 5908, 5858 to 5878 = 0.97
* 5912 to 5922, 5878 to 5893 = 1.11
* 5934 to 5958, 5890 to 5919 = 1.06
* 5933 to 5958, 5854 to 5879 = 1.02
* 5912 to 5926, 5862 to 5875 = 1.04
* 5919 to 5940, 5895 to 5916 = 1.00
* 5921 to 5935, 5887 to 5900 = 1.08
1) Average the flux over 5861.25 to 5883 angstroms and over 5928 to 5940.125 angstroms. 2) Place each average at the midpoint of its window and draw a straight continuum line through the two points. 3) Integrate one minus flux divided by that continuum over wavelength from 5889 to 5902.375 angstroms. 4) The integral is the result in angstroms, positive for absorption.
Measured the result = 0.8 angstroms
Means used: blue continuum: 2.89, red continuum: 2.81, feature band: 2.69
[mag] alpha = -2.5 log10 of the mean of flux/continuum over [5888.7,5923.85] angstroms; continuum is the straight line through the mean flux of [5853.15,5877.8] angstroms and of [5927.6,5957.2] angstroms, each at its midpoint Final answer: 0.04 mag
